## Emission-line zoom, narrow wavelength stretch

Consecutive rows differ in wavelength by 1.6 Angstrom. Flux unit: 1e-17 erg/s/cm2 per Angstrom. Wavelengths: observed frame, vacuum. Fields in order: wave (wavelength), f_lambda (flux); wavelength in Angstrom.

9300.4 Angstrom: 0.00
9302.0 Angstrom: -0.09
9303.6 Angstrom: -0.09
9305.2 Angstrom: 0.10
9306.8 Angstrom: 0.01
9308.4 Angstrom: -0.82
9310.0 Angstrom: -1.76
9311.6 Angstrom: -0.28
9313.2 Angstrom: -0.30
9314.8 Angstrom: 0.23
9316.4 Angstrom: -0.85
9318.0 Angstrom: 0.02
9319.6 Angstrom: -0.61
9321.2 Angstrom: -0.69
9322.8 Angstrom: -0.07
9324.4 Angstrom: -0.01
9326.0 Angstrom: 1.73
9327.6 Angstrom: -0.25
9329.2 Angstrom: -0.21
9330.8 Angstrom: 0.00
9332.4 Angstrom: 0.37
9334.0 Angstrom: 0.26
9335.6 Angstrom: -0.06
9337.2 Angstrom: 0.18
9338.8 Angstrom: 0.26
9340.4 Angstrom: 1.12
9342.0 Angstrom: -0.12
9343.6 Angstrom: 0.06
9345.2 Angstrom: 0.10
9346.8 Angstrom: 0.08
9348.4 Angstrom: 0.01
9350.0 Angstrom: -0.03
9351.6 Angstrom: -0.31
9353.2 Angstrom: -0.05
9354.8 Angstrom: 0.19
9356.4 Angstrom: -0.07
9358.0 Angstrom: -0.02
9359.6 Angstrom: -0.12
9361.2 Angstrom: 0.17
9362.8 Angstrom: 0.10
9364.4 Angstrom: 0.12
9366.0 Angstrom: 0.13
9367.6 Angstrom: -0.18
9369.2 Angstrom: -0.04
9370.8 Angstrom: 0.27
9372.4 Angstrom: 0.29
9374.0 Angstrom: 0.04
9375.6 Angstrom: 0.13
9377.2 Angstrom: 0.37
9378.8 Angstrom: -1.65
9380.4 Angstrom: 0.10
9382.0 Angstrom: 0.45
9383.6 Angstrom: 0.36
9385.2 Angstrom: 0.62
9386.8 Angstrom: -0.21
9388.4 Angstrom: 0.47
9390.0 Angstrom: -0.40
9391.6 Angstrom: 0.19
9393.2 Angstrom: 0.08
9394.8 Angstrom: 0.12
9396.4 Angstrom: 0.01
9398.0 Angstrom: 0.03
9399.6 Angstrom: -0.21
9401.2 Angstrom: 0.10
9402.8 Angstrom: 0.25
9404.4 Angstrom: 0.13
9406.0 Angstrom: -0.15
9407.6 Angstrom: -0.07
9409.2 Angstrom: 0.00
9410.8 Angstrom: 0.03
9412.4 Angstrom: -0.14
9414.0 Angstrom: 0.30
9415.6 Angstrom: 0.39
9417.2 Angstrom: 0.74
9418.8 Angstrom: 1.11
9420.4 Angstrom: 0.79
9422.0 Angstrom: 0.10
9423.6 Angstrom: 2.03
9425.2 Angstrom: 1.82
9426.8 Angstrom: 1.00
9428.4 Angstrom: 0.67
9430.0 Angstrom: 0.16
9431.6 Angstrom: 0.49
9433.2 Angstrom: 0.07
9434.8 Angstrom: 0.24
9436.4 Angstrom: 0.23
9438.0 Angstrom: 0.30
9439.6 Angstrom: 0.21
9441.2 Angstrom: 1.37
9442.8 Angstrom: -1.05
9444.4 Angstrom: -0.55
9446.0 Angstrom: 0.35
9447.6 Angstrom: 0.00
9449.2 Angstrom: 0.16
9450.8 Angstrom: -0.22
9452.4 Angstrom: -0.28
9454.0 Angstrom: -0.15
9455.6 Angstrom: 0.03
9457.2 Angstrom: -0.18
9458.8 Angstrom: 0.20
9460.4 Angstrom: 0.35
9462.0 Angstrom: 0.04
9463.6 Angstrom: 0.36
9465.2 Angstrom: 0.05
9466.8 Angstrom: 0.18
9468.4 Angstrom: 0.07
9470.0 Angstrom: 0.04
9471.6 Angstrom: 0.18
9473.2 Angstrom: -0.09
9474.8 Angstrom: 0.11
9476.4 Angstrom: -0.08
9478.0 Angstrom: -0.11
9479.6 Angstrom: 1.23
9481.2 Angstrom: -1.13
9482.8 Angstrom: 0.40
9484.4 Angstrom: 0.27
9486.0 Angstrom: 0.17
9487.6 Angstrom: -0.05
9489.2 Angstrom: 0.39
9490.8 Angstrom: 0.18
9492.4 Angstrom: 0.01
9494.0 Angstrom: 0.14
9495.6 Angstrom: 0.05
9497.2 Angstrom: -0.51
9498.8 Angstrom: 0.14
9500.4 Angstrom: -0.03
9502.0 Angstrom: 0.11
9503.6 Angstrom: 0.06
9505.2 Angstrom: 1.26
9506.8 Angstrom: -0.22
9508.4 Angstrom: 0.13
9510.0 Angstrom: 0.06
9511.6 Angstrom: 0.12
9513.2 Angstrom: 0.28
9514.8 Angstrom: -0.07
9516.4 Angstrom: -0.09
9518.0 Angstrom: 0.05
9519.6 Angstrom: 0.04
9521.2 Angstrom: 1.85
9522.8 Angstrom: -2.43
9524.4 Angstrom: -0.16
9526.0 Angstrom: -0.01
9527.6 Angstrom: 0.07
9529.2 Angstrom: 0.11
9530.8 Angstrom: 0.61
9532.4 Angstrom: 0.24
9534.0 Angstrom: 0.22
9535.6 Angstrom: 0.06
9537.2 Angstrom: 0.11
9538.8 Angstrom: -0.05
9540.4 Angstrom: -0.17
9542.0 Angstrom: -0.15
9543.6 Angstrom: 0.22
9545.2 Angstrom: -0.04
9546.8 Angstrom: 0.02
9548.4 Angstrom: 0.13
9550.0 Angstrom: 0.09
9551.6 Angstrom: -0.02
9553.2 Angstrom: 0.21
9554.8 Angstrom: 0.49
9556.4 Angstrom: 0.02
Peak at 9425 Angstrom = [O II] 3727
